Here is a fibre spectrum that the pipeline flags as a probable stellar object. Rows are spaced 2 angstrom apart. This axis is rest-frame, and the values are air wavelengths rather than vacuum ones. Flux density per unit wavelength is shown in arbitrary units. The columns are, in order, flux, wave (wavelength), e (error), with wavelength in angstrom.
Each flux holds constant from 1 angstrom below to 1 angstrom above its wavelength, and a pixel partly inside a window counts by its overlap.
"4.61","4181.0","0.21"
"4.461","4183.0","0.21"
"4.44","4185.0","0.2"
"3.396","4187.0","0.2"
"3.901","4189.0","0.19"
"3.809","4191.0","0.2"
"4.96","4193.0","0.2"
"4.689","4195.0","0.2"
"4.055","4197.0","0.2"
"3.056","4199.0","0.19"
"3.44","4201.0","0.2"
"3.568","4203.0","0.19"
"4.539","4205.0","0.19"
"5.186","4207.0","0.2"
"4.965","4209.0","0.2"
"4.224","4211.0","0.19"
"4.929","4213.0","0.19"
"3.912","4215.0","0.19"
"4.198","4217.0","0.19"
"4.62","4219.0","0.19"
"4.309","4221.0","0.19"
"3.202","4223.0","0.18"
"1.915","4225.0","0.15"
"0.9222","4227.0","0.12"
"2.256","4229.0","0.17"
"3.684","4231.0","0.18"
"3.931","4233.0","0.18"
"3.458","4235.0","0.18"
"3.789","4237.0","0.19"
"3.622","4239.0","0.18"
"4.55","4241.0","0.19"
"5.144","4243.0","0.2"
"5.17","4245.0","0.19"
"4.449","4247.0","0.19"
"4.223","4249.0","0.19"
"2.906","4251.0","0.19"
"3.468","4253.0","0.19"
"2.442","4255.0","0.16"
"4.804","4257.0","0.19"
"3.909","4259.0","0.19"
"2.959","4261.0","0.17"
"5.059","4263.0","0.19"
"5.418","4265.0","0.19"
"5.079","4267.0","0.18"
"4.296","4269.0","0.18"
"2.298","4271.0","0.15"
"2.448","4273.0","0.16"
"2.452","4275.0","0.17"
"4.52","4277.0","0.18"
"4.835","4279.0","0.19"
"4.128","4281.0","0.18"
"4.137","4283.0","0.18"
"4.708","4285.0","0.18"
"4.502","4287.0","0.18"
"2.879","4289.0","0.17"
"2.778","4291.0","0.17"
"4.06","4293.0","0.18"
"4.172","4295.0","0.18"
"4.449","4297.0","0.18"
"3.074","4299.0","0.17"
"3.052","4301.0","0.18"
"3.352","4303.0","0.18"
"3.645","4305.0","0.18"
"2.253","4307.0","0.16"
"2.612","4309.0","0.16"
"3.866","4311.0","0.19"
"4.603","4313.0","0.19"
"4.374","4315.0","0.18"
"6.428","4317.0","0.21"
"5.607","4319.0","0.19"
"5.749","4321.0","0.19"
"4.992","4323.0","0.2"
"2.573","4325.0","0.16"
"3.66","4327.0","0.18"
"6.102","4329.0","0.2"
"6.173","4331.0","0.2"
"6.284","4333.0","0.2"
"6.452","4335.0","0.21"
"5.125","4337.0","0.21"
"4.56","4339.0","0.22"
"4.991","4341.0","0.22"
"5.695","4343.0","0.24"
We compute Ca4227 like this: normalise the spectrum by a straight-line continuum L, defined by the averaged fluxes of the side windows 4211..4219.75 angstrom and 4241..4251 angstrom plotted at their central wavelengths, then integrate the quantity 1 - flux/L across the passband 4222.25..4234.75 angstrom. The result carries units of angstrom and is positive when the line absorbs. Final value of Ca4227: 5.0 angstrom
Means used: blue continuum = 4.39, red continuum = 4.54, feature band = 2.69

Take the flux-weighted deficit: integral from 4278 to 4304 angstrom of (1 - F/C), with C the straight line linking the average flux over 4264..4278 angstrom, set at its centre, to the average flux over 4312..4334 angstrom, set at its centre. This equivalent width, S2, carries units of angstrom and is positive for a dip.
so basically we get 2.57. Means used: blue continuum 3.79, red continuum 5.14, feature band 3.86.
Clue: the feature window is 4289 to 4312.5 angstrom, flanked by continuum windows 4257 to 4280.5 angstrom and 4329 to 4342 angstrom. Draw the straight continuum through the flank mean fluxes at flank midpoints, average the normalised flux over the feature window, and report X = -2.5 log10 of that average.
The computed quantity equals 0.37 mag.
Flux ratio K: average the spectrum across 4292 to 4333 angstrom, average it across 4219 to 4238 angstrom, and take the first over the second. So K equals 1.37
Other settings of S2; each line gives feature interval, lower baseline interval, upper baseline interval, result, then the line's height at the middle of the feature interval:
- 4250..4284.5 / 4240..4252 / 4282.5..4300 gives 2.4 angstrom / 4.15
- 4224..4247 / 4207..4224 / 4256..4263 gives 3.6 angstrom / 4.22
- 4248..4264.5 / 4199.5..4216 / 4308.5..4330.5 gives 2.6 angstrom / 4.47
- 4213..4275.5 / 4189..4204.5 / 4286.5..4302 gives 0.7 angstrom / 3.78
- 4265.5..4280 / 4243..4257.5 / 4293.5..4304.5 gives 0.2 angstrom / 3.82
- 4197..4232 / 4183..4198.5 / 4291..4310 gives 2.5 angstrom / 3.99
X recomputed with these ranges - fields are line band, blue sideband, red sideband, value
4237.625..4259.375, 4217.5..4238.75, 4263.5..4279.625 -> -0.14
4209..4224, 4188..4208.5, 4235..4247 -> 0.00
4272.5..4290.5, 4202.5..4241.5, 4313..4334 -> 0.19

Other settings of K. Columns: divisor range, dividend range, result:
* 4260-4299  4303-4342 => 1.20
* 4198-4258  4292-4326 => 1.06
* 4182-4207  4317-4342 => 1.29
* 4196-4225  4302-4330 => 1.05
